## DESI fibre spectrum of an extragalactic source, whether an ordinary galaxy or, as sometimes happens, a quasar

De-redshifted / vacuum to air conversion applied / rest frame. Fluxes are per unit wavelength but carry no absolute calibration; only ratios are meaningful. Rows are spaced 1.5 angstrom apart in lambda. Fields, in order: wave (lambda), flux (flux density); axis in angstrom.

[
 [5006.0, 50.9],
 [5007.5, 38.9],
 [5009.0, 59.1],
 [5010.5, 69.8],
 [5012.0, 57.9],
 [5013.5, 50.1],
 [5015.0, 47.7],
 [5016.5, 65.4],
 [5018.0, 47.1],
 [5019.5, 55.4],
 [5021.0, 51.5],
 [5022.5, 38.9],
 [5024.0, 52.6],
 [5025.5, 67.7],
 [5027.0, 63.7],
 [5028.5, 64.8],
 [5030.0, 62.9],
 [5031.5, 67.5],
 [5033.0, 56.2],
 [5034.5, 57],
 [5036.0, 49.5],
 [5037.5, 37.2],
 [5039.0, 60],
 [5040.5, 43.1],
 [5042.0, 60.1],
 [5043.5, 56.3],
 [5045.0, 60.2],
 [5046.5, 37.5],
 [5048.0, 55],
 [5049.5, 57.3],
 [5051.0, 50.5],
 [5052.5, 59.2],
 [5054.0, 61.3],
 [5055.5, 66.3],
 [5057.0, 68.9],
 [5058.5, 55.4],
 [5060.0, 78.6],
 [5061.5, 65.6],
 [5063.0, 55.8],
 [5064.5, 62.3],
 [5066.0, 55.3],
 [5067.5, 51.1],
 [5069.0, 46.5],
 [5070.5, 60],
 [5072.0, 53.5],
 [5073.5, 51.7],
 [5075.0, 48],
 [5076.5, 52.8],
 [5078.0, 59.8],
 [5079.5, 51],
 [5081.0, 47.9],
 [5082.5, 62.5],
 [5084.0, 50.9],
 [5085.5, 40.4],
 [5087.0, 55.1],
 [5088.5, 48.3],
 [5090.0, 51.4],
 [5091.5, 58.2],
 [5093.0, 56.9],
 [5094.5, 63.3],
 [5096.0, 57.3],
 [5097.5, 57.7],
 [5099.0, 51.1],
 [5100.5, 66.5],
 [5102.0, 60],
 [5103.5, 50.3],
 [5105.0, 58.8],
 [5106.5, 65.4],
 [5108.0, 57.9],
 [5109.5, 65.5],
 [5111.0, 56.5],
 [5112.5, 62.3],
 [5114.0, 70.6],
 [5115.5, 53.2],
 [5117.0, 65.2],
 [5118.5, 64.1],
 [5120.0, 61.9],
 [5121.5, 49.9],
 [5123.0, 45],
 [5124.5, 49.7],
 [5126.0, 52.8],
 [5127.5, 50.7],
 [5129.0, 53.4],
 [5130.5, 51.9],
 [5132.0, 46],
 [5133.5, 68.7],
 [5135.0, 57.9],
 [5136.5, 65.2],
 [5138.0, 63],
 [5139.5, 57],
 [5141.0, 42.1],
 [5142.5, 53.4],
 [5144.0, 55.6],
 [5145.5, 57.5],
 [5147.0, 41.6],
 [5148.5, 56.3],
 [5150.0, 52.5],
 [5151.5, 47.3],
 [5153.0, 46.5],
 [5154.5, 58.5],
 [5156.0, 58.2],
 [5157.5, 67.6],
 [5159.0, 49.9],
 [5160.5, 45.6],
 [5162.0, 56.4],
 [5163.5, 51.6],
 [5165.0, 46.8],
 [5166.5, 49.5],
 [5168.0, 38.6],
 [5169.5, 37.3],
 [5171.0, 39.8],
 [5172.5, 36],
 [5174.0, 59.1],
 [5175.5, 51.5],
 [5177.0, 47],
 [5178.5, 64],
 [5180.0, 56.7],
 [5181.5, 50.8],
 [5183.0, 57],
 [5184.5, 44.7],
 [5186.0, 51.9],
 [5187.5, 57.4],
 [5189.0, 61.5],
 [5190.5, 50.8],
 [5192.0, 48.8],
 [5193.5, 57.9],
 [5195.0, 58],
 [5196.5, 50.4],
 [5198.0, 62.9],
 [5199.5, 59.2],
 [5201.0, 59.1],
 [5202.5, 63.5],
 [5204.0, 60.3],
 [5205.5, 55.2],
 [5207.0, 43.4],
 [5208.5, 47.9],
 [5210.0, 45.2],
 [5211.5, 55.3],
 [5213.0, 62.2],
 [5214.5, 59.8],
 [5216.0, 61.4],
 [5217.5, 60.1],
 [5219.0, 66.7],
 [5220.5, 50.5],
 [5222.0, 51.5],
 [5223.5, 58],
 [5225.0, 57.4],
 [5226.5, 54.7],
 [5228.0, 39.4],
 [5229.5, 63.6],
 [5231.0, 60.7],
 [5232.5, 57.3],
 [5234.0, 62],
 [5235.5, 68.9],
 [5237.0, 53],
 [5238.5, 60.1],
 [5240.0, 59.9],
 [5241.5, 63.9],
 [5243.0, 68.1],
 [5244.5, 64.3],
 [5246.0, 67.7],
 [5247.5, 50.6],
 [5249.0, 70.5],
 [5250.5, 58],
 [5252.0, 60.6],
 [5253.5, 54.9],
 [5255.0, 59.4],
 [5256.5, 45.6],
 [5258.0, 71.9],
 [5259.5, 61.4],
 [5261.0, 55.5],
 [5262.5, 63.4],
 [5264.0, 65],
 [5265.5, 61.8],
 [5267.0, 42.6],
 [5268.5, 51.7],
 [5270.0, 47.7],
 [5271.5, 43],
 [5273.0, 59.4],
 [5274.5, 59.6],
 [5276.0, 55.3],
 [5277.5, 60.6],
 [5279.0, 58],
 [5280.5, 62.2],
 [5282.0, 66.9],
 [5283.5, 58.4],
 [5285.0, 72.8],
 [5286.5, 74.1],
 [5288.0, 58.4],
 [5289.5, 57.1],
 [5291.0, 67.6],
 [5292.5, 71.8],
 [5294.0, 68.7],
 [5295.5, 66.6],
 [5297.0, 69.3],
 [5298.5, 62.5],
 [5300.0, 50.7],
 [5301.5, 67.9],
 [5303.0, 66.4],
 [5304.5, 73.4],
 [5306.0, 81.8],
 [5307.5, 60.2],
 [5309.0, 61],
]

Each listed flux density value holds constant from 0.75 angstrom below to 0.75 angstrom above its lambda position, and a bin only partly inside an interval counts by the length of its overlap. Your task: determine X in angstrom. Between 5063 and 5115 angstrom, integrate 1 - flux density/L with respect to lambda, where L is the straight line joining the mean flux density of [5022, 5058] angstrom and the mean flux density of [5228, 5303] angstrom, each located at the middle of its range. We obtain 1.2 angstrom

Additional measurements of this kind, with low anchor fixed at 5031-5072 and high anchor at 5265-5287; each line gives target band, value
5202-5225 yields 0.65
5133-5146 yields -0.09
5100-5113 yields -0.73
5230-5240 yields -0.45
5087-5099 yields 0.24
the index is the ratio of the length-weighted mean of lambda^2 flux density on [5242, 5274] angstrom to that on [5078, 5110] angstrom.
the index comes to 1.1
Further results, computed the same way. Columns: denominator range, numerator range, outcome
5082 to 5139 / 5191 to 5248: 1.05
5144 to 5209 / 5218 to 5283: 1.14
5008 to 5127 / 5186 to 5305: 1.12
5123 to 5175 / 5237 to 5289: 1.20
